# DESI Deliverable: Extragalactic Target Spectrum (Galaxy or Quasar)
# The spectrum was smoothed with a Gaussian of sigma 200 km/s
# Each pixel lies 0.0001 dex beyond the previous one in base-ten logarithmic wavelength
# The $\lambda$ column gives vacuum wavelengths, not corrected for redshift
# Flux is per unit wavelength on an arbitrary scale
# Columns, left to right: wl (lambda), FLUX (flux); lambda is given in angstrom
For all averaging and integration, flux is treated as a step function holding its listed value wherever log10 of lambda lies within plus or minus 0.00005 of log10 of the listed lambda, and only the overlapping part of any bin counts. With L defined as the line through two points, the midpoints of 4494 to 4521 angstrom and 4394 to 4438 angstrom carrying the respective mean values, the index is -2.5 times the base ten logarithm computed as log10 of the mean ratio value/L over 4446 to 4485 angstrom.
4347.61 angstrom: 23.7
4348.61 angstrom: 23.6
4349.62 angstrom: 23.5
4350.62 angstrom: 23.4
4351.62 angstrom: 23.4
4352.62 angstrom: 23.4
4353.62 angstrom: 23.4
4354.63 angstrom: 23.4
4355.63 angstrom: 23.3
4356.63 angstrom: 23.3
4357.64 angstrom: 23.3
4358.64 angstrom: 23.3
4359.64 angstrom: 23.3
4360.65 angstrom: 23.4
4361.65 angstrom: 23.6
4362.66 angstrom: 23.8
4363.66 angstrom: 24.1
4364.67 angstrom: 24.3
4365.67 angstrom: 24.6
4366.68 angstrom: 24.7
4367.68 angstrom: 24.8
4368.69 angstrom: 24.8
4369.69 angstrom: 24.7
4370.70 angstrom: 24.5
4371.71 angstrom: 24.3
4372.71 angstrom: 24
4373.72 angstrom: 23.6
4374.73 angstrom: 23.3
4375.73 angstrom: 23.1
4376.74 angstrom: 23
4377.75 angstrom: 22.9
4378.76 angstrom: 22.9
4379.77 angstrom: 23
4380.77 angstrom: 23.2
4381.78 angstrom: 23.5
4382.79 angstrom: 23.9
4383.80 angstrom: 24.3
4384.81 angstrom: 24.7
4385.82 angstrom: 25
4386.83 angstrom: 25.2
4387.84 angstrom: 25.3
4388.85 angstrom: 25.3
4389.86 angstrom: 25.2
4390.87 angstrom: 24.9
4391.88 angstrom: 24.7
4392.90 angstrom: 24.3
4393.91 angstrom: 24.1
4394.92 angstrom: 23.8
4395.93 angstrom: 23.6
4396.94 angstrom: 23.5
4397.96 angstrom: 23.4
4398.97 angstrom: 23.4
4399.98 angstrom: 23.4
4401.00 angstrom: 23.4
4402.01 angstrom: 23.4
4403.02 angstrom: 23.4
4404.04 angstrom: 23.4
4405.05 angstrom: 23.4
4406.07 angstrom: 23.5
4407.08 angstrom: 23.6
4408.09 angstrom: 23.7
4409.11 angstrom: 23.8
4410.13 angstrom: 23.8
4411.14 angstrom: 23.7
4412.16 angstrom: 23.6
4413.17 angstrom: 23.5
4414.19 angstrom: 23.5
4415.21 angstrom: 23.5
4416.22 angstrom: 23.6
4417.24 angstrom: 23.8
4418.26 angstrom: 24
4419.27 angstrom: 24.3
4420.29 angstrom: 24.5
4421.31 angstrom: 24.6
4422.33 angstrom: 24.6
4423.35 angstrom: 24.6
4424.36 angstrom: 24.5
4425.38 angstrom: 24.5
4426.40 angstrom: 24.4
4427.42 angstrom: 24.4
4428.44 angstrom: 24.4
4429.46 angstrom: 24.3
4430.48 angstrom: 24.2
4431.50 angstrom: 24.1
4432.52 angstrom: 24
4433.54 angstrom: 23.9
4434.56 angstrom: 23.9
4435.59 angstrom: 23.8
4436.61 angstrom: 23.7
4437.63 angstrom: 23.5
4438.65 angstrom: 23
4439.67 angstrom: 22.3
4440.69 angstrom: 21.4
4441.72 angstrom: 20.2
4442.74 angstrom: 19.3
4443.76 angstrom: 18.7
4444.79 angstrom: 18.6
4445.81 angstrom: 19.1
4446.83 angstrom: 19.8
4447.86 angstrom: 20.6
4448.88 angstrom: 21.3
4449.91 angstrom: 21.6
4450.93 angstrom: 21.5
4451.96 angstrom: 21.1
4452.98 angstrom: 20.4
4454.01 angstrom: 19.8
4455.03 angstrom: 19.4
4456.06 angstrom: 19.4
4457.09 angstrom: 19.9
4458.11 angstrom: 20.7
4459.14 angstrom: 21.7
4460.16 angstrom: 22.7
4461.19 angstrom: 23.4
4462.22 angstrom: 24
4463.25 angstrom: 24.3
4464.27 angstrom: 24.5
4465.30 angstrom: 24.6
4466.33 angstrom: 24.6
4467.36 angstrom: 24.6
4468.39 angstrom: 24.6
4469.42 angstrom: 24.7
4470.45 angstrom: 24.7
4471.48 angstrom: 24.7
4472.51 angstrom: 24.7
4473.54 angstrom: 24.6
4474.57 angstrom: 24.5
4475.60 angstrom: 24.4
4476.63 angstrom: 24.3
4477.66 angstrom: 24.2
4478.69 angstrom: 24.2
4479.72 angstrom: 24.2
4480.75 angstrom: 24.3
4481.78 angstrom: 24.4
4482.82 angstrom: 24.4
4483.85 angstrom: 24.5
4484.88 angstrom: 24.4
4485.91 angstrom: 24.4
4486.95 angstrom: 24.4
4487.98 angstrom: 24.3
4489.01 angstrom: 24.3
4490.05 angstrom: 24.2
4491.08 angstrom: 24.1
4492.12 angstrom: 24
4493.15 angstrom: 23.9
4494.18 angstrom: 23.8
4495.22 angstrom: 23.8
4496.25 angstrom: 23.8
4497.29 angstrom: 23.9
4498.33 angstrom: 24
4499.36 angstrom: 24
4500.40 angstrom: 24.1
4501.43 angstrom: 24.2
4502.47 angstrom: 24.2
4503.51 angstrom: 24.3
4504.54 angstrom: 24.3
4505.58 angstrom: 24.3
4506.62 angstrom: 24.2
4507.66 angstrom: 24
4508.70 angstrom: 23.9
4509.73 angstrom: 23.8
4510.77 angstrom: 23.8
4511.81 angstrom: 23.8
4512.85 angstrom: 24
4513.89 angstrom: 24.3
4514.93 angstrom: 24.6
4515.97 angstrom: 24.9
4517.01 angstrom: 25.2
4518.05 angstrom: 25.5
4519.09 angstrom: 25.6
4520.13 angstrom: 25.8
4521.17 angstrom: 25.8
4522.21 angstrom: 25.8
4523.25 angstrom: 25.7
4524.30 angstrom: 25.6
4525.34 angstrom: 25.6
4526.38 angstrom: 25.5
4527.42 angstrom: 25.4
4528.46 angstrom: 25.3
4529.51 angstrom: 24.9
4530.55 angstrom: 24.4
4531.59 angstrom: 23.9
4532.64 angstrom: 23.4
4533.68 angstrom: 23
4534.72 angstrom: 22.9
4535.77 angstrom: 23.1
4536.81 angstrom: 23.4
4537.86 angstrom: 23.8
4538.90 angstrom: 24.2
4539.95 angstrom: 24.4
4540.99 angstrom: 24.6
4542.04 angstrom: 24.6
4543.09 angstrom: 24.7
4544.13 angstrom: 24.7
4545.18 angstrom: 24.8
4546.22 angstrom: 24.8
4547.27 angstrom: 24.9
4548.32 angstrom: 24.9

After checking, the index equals 0.05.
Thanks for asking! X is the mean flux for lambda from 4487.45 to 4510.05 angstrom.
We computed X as 24.1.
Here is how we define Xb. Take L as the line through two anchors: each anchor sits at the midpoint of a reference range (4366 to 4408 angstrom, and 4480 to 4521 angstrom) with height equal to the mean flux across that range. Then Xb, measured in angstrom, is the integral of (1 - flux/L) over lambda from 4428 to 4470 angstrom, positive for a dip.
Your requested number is 3.34 angstrom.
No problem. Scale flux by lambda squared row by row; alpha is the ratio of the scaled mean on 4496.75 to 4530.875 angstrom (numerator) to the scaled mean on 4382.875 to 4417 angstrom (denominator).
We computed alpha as 1.1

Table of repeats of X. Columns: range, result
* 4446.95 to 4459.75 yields 20.6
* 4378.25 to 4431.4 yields 24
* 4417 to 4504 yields 23.3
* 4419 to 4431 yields 24.4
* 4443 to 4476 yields 22.3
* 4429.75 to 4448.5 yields 21.9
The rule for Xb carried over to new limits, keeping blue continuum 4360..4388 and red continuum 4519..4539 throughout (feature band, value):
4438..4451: 1.99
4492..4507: 0.29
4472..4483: 0.02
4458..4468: 0.30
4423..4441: 0.29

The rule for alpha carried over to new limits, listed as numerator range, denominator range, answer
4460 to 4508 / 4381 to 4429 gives 1.04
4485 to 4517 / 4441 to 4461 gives 1.21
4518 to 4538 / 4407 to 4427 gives 1.08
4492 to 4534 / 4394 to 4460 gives 1.12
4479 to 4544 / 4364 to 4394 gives 1.07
